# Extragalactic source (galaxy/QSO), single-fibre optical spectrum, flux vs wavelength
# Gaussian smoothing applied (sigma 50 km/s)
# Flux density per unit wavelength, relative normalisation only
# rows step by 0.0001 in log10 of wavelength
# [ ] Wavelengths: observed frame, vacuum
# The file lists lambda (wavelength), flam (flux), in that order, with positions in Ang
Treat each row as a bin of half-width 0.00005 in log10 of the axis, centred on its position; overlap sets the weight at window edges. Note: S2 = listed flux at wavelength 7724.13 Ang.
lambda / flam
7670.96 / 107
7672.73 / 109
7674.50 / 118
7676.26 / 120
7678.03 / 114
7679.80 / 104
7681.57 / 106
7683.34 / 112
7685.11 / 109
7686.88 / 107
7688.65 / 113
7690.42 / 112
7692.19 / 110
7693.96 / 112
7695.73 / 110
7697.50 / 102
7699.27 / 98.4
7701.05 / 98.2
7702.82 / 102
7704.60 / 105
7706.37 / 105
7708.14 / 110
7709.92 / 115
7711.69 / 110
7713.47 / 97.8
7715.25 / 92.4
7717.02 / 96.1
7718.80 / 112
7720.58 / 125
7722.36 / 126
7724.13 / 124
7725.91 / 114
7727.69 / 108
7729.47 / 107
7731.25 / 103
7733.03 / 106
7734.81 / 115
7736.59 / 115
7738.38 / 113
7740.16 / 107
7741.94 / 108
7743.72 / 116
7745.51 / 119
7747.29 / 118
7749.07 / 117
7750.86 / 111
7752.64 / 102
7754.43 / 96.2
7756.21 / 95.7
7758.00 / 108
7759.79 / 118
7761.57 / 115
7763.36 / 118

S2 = 124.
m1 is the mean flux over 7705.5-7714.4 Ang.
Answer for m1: 107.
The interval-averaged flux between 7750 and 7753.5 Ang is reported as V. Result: 107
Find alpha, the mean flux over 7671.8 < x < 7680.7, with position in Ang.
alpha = 113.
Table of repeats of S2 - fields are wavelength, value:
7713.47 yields 97.8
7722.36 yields 126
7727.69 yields 108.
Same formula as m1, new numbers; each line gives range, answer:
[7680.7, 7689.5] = 109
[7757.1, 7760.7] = 113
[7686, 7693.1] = 111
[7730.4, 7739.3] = 110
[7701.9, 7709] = 106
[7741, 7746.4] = 114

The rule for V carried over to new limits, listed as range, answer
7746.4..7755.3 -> 109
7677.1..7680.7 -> 109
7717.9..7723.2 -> 121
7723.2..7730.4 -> 113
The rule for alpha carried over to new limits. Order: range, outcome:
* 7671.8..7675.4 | 113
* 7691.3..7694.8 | 111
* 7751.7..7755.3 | 99.3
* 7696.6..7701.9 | 99.5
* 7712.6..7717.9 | 95.5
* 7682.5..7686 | 110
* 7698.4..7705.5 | 101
